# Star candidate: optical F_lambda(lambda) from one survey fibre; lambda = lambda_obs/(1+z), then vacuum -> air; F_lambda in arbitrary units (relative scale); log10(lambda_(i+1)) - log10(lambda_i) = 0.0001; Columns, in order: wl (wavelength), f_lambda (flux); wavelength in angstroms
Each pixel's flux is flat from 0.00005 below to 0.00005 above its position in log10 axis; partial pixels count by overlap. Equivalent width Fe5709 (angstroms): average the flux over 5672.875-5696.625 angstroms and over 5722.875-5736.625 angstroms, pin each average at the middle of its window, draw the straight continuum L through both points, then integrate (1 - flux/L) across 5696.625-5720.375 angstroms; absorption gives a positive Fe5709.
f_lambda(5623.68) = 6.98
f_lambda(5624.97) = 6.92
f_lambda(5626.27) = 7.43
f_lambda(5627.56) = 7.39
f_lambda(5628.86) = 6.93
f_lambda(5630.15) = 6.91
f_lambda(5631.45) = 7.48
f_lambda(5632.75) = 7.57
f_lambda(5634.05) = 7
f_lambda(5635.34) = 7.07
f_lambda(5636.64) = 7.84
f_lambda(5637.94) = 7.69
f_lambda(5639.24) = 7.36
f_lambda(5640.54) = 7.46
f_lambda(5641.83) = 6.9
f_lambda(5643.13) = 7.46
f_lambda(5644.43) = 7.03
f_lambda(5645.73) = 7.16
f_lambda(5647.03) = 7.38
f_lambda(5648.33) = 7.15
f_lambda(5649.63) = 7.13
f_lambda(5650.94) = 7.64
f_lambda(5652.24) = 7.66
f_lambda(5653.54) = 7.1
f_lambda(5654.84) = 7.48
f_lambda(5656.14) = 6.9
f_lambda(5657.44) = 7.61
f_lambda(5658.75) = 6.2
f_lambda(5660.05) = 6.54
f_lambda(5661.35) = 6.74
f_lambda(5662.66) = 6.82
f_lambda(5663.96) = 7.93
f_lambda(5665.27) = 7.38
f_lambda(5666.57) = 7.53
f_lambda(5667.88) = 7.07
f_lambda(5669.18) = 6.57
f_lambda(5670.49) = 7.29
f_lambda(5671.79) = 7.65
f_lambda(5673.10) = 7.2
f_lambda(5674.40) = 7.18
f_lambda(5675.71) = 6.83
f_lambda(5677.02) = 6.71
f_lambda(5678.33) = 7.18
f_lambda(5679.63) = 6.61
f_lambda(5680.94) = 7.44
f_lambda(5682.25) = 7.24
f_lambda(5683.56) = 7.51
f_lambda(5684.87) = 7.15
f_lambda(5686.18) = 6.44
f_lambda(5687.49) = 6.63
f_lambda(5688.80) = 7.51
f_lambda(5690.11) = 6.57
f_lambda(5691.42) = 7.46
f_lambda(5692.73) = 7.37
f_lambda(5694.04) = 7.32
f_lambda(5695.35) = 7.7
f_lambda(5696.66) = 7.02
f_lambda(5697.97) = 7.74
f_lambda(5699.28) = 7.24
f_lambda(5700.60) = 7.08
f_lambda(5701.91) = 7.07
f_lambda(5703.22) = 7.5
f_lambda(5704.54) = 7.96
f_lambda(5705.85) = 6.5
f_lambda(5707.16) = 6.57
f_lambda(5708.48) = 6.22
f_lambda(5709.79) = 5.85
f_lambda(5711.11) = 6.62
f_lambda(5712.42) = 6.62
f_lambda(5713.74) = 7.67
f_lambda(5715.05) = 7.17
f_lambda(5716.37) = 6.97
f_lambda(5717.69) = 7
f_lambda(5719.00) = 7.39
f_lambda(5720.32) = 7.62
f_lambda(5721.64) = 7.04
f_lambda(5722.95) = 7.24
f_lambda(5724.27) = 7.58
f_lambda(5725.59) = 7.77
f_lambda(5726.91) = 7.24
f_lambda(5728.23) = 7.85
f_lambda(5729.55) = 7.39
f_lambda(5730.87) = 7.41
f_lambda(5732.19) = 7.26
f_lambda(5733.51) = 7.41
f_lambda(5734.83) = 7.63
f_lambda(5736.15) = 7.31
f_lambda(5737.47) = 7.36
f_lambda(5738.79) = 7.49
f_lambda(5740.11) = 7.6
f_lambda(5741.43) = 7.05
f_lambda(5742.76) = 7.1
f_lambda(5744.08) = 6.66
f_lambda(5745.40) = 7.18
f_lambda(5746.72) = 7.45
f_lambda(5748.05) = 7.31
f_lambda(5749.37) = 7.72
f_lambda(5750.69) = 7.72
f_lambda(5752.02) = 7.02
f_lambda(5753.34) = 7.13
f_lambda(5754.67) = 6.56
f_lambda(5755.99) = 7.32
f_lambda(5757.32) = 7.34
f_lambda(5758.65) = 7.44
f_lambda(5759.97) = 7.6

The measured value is 0.88 angstroms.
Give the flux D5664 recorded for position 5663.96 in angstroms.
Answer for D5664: 7.93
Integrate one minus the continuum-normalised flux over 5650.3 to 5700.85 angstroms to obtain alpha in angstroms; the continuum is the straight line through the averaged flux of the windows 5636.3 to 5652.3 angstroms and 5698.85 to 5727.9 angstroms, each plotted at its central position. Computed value 0.5 angstroms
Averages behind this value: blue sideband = 7.35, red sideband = 7.09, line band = 7.16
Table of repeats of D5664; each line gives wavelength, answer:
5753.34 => 7.13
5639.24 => 7.36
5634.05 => 7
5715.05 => 7.17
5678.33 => 7.18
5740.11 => 7.6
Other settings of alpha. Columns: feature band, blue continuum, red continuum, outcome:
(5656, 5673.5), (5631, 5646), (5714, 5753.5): 0.55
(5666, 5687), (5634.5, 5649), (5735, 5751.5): 0.66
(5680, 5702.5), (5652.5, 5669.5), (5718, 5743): 0.10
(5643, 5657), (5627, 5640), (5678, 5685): 0.00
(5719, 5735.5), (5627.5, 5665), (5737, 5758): -0.47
